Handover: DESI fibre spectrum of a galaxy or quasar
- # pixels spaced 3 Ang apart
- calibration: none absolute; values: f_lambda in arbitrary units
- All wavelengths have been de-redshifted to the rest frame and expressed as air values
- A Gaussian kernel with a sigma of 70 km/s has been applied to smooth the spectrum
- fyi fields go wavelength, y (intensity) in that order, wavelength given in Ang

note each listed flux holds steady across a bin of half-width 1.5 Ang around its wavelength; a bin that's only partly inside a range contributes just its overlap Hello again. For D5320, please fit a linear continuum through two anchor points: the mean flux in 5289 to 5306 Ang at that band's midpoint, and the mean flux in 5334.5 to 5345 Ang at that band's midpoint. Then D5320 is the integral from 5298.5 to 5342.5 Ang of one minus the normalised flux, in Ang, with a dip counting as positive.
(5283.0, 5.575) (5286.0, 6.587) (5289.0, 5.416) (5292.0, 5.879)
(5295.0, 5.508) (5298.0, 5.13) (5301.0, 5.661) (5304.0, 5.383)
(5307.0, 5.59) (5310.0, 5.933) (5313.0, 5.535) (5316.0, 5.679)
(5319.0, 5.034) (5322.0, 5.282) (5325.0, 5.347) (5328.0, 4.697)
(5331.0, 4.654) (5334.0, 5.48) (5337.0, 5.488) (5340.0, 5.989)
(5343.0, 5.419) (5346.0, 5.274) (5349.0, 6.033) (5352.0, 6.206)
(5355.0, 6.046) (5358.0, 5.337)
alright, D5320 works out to 1.2 Ang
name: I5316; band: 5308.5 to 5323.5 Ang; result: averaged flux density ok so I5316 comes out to 5.49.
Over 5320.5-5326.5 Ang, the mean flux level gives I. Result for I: 5.31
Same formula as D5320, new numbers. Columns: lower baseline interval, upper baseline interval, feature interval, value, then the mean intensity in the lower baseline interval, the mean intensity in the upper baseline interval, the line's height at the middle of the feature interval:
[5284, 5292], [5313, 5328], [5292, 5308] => 0.6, 5.95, 5.29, 5.71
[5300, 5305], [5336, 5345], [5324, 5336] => 1.2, 5.52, 5.62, 5.59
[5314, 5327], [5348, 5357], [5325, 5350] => 1.5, 5.32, 6.06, 5.71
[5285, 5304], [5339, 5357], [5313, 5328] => 1.1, 5.65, 5.81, 5.73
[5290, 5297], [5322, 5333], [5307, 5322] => -0.8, 5.63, 4.98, 5.23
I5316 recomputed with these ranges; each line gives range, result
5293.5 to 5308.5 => 5.45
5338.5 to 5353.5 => 5.78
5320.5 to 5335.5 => 5.09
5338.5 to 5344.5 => 5.7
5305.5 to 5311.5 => 5.76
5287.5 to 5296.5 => 5.6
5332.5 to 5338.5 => 5.48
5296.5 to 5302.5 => 5.4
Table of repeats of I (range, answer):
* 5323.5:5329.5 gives 5.02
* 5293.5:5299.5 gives 5.32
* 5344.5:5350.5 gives 5.65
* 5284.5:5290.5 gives 6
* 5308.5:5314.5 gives 5.73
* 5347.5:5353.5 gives 6.12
